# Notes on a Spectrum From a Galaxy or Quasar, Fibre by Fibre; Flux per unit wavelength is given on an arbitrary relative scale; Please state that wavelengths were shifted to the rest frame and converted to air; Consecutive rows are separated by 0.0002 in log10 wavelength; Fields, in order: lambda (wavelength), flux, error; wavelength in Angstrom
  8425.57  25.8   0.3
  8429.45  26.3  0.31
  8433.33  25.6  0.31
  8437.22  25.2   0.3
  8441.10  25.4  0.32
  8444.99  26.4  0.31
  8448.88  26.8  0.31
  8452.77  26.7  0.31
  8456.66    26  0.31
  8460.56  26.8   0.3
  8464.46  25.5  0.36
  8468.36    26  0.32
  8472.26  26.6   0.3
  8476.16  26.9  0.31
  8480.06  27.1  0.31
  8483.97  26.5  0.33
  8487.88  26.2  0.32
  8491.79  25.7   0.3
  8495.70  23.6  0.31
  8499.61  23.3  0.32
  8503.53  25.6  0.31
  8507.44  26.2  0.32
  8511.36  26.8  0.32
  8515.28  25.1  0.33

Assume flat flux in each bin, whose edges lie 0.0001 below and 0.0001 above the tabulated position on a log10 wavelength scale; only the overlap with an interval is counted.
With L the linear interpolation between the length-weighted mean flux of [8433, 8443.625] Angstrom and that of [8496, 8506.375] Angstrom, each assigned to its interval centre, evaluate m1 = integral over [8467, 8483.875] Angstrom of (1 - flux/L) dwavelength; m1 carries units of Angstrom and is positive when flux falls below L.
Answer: -1.2 Angstrom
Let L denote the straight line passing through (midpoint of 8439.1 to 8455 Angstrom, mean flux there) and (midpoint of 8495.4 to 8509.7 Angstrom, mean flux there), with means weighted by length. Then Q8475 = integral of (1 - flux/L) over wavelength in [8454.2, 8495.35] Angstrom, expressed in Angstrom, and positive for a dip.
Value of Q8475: -1.0 Angstrom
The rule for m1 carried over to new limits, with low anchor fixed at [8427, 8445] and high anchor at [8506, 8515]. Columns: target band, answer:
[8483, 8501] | 0.7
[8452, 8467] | -0.2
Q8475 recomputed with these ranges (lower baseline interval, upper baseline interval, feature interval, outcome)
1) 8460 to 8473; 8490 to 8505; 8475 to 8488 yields -0.7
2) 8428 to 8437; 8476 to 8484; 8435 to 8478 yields 0.2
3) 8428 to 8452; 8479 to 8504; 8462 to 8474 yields -0.2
